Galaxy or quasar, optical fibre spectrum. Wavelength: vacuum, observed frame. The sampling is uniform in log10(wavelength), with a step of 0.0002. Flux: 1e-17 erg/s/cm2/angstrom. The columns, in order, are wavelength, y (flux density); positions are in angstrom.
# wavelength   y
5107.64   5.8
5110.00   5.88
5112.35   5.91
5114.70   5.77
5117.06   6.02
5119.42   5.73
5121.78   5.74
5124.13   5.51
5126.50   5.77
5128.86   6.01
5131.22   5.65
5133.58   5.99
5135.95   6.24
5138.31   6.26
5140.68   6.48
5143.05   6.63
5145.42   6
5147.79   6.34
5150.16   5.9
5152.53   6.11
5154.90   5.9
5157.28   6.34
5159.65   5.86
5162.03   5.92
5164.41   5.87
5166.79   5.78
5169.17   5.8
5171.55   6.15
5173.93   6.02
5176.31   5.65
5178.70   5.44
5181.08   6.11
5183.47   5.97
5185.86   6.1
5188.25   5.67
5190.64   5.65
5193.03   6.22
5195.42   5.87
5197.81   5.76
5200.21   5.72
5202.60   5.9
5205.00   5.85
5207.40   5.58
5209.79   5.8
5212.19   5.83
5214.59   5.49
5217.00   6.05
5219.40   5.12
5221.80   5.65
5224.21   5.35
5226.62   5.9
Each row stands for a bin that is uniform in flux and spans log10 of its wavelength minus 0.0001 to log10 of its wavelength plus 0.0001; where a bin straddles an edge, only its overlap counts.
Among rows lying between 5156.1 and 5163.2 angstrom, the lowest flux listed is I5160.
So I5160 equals 5.86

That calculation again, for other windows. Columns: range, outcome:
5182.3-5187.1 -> 5.97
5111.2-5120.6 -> 5.73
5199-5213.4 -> 5.58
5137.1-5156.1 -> 5.9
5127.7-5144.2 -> 5.65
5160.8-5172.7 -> 5.78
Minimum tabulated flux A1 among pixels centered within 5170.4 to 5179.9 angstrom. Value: 5.44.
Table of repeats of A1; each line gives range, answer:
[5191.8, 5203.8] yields 5.72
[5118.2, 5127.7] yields 5.51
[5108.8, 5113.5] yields 5.88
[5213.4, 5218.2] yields 5.49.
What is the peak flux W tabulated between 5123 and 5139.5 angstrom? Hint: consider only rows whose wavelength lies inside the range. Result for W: 6.26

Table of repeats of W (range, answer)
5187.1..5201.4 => 6.22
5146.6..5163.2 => 6.34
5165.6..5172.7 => 6.15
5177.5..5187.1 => 6.11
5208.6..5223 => 6.05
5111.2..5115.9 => 5.91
